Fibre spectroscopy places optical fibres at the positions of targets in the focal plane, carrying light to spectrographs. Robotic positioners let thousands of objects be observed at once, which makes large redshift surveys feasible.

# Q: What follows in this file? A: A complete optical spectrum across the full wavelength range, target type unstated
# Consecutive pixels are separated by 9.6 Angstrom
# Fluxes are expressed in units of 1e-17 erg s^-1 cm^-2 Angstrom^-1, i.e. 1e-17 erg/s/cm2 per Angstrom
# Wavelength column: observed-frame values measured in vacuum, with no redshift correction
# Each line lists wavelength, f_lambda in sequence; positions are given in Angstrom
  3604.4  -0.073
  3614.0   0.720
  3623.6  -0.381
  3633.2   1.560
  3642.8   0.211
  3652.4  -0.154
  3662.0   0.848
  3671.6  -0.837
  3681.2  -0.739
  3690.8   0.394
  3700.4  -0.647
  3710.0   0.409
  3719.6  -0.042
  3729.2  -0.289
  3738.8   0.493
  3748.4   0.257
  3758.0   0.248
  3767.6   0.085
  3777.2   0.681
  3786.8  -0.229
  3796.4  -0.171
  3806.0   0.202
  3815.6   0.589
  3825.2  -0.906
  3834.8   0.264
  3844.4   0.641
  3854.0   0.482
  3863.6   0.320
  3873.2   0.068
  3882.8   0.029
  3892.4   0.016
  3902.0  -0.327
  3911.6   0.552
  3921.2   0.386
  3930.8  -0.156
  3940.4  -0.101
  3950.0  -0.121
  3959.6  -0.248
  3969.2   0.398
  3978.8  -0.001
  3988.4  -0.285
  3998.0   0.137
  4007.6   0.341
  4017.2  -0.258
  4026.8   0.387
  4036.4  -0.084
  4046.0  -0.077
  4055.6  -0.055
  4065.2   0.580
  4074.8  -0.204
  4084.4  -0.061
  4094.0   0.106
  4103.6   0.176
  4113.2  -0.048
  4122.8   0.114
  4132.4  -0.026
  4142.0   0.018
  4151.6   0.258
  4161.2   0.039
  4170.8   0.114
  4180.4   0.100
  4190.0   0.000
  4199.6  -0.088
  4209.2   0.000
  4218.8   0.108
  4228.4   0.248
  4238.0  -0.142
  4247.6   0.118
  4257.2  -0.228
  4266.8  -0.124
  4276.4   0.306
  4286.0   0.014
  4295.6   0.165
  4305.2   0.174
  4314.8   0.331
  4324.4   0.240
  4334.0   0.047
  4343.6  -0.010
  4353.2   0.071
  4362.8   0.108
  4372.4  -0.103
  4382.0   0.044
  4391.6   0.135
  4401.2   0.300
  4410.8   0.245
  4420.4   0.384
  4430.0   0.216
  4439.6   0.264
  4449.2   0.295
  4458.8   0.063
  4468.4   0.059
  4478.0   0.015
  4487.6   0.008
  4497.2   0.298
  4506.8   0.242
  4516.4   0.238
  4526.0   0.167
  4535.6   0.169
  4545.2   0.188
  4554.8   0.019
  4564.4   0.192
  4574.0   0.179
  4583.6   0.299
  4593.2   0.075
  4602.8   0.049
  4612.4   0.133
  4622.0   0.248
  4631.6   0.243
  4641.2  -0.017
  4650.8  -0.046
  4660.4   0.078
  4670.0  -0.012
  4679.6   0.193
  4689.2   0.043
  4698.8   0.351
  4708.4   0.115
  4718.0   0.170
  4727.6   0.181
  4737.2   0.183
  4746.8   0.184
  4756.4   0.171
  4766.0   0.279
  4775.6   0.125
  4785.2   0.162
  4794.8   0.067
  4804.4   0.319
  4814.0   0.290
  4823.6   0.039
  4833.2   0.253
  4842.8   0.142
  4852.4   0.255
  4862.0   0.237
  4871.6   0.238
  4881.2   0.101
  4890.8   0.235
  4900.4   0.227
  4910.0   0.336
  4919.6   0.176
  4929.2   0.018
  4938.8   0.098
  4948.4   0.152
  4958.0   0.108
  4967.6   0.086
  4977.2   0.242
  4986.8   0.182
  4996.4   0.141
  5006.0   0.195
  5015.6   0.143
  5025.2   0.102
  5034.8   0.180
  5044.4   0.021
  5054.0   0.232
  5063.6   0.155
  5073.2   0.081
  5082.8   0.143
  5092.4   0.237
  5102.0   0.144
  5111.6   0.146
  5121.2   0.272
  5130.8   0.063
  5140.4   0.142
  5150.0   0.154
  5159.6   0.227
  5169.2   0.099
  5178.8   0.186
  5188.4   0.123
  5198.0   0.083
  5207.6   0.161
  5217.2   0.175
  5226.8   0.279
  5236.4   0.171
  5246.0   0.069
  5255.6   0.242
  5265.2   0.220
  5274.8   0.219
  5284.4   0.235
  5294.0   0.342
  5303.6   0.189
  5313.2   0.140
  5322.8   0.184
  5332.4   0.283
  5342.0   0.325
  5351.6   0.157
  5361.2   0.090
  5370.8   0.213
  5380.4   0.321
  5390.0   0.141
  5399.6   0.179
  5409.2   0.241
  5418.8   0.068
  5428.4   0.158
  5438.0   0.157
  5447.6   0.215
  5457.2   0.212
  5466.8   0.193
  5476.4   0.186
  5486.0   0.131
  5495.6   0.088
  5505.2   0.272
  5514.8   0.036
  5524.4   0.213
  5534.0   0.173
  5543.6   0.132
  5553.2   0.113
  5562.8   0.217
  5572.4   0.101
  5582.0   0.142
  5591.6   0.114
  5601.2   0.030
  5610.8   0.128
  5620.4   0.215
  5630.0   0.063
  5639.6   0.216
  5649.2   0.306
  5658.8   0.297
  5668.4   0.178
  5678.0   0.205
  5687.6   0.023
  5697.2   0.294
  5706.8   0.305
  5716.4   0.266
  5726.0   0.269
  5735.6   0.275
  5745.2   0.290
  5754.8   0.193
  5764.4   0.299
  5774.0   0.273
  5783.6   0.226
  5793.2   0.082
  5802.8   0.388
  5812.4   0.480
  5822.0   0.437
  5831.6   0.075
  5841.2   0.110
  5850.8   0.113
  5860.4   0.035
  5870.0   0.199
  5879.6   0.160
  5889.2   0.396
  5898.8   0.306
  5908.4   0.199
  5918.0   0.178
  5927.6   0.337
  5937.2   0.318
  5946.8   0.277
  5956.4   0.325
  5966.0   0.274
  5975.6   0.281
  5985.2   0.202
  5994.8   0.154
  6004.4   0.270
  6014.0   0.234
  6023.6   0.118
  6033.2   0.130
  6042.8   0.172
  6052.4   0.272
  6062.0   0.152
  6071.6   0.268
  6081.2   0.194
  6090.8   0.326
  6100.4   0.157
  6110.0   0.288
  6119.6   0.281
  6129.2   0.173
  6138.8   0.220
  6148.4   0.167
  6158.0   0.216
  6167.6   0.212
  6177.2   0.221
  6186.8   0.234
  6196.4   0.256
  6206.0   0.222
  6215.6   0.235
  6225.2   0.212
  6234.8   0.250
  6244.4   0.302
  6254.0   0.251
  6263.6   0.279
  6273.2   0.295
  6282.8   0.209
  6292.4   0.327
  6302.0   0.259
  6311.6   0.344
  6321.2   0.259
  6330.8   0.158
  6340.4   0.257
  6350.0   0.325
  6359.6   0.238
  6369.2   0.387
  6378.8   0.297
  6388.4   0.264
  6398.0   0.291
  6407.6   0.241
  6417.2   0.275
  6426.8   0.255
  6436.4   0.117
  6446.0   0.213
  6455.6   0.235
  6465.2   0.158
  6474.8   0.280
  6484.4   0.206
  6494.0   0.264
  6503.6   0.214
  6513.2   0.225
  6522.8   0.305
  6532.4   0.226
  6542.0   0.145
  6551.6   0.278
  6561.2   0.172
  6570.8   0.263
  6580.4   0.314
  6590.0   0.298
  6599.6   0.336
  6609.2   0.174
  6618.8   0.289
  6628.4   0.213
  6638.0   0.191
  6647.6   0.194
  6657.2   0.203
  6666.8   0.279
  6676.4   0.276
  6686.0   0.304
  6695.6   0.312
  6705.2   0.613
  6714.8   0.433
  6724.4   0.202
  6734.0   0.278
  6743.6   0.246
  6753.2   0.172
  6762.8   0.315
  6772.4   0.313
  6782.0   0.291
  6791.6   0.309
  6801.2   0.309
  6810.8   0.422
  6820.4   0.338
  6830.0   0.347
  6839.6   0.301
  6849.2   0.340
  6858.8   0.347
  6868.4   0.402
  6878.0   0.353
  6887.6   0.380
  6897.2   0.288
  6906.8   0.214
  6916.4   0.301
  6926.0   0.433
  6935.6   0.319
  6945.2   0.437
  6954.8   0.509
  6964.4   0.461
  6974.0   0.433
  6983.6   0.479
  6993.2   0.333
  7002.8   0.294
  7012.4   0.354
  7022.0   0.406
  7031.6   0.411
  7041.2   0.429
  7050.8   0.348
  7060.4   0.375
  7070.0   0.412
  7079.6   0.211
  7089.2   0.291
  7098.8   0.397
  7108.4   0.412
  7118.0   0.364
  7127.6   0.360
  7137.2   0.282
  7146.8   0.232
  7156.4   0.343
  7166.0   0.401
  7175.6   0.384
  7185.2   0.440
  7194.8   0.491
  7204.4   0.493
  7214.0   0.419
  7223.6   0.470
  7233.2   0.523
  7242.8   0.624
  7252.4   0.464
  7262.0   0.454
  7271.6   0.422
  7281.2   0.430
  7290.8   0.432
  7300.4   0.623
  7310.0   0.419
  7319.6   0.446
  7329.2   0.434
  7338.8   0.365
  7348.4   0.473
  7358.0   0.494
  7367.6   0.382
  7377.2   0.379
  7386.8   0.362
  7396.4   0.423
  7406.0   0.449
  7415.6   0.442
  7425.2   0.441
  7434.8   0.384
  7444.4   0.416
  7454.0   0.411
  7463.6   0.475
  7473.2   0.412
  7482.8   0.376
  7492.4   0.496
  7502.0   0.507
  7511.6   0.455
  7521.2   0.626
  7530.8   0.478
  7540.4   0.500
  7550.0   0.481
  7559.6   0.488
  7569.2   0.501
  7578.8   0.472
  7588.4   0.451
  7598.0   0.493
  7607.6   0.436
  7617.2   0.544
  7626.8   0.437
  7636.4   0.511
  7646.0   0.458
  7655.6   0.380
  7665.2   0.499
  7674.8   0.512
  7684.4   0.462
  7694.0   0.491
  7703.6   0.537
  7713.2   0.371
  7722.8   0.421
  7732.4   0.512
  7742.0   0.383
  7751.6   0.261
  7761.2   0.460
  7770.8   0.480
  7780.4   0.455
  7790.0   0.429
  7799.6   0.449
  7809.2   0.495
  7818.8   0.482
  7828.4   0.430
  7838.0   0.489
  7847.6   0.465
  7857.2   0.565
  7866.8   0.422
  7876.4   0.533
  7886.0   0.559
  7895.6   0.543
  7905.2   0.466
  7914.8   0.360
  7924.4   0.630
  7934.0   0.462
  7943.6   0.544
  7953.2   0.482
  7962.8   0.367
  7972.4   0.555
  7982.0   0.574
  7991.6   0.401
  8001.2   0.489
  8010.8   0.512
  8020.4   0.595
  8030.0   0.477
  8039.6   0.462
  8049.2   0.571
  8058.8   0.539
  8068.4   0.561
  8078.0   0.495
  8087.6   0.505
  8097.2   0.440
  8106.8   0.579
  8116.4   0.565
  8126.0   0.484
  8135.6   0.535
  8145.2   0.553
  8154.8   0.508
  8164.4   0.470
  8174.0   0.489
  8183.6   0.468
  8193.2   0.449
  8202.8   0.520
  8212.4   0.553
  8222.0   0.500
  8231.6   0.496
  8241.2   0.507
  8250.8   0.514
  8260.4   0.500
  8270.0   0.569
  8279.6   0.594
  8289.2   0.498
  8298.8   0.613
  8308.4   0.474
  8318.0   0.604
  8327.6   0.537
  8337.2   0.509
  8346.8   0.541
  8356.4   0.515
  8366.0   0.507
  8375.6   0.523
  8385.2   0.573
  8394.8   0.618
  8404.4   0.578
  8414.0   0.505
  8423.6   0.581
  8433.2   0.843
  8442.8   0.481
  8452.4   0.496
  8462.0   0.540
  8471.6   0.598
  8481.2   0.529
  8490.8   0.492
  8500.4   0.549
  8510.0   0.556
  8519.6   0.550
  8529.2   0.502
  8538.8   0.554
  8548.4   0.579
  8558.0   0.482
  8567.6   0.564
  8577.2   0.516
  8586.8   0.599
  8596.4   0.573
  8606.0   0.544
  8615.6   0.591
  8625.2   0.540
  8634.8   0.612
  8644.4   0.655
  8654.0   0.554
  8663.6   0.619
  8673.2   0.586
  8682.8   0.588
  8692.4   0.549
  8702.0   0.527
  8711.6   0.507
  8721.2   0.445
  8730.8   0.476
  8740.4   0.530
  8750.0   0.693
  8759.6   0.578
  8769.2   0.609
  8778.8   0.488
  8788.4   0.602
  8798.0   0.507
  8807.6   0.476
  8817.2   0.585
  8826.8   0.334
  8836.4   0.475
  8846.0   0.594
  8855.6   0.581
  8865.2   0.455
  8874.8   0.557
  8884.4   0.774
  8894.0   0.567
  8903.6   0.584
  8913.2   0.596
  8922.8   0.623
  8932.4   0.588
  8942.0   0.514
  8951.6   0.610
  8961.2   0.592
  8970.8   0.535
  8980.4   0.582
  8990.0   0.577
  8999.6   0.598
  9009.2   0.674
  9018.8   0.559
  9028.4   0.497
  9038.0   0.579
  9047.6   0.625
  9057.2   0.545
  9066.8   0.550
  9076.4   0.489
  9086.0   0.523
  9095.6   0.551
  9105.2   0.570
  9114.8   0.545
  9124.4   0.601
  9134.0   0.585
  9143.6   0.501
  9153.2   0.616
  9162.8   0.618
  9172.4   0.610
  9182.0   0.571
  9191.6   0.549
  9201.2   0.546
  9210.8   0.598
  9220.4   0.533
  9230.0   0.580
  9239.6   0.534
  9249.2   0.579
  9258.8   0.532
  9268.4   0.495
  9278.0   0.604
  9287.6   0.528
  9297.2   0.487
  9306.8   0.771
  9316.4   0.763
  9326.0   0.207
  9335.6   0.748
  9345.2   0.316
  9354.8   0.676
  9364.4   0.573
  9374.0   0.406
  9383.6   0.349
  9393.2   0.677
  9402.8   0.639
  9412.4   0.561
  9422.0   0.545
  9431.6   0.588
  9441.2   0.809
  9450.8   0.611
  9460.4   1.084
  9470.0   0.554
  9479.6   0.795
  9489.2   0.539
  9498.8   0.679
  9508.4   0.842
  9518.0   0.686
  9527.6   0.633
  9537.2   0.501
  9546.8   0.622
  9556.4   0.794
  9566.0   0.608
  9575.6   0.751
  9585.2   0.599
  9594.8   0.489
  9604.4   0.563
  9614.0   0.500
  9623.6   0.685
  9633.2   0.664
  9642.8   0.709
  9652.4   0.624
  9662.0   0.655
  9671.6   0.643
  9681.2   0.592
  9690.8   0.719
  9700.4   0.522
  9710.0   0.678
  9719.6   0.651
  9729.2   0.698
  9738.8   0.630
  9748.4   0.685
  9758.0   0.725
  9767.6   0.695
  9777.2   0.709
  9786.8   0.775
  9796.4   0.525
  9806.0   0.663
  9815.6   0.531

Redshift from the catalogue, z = 0.800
